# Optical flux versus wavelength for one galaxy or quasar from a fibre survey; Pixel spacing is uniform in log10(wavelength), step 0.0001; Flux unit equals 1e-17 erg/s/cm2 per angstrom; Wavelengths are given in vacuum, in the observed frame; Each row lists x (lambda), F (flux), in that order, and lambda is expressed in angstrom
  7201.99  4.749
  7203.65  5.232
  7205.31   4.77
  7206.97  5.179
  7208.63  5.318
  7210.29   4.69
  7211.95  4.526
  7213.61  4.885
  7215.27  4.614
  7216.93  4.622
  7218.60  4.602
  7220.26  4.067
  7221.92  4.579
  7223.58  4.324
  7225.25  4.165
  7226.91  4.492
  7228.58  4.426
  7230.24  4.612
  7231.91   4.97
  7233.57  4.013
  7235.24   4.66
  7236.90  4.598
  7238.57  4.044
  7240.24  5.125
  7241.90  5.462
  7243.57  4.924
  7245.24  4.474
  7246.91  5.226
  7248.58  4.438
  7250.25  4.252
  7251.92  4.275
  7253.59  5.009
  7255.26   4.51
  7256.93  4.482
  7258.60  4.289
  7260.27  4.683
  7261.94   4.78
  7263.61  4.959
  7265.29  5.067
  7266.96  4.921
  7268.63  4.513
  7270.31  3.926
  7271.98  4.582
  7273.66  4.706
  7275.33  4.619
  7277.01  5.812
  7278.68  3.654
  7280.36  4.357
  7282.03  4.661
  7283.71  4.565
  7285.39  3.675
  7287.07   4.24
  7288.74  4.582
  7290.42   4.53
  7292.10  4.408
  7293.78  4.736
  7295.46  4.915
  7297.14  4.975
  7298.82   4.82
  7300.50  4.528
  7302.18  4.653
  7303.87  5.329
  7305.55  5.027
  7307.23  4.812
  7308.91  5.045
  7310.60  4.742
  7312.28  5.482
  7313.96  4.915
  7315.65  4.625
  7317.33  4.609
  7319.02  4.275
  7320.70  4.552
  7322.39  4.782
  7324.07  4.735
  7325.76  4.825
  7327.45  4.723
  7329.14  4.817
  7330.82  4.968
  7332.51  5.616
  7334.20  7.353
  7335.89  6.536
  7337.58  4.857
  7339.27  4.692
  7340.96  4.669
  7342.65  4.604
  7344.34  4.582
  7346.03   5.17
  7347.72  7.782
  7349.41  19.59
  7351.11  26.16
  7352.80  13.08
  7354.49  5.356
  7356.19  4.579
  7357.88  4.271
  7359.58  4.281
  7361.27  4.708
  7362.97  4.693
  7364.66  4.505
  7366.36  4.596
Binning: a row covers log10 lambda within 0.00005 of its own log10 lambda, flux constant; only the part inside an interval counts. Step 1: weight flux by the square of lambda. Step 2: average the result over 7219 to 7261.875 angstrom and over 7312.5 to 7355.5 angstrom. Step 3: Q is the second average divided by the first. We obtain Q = 1.54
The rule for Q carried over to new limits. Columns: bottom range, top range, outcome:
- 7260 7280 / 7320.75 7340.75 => 1.13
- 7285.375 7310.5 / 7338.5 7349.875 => 1.48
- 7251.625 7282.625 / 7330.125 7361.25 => 1.68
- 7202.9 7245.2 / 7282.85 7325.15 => 1.03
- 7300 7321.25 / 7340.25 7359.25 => 1.88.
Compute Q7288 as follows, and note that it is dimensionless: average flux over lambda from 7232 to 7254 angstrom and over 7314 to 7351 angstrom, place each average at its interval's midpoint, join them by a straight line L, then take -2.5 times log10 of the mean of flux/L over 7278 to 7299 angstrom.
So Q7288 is 0.22 mag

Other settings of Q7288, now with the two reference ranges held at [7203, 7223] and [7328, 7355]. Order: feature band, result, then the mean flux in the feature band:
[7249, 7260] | 0.287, 4.48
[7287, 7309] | 0.414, 4.77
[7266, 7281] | 0.353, 4.57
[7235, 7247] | 0.145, 4.8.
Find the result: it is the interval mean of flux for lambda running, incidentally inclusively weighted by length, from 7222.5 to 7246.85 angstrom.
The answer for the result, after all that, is 4.61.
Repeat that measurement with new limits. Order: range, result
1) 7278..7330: 4.67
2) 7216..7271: 4.59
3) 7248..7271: 4.58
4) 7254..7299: 4.59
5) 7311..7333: 4.83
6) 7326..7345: 5.21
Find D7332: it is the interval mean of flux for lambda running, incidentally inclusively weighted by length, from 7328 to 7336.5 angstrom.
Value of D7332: 5.8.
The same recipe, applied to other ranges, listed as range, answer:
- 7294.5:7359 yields 6.18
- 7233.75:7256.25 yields 4.67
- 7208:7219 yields 4.74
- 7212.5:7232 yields 4.51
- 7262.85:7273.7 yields 4.66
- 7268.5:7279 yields 4.59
